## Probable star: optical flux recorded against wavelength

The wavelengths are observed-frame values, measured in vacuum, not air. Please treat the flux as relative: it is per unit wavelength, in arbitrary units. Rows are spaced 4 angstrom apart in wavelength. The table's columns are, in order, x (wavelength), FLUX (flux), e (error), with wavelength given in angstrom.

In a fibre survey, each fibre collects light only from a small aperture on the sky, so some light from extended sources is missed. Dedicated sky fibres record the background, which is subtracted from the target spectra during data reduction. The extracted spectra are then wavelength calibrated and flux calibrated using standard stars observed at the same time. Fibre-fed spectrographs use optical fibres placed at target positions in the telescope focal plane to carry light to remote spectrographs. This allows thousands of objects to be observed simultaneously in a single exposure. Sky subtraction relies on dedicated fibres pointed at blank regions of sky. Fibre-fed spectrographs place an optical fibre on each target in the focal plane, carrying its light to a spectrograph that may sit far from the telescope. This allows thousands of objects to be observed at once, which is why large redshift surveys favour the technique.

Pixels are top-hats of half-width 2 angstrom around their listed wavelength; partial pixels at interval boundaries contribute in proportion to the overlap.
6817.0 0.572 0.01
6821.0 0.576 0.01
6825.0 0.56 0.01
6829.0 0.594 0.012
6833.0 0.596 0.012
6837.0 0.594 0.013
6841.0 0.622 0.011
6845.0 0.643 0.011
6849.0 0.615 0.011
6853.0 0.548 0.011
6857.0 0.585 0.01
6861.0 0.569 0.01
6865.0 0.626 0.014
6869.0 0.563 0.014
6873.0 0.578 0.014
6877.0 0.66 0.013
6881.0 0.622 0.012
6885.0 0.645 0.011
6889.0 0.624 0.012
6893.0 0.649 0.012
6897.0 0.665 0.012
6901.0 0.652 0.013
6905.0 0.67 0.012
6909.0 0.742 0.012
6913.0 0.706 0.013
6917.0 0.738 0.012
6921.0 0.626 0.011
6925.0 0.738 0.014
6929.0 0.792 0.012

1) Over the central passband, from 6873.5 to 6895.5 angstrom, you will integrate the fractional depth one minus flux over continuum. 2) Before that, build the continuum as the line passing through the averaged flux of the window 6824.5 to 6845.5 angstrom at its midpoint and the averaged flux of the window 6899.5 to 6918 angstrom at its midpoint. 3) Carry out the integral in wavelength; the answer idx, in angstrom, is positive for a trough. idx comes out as 1.0 angstrom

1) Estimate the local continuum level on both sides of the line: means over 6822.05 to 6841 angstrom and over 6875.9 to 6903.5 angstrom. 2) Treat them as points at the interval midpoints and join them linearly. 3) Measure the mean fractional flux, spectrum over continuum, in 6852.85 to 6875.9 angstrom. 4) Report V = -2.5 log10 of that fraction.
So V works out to 0.07 mag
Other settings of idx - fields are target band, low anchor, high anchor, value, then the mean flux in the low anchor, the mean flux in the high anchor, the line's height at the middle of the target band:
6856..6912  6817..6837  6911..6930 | 2.53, 0.582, 0.716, 0.664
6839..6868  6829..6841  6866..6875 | -0.61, 0.599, 0.577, 0.588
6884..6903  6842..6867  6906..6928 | 0.63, 0.599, 0.712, 0.669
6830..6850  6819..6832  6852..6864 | -1.28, 0.578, 0.574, 0.576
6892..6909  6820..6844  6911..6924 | 0.11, 0.593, 0.694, 0.674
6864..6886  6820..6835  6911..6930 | 1.24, 0.582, 0.716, 0.65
